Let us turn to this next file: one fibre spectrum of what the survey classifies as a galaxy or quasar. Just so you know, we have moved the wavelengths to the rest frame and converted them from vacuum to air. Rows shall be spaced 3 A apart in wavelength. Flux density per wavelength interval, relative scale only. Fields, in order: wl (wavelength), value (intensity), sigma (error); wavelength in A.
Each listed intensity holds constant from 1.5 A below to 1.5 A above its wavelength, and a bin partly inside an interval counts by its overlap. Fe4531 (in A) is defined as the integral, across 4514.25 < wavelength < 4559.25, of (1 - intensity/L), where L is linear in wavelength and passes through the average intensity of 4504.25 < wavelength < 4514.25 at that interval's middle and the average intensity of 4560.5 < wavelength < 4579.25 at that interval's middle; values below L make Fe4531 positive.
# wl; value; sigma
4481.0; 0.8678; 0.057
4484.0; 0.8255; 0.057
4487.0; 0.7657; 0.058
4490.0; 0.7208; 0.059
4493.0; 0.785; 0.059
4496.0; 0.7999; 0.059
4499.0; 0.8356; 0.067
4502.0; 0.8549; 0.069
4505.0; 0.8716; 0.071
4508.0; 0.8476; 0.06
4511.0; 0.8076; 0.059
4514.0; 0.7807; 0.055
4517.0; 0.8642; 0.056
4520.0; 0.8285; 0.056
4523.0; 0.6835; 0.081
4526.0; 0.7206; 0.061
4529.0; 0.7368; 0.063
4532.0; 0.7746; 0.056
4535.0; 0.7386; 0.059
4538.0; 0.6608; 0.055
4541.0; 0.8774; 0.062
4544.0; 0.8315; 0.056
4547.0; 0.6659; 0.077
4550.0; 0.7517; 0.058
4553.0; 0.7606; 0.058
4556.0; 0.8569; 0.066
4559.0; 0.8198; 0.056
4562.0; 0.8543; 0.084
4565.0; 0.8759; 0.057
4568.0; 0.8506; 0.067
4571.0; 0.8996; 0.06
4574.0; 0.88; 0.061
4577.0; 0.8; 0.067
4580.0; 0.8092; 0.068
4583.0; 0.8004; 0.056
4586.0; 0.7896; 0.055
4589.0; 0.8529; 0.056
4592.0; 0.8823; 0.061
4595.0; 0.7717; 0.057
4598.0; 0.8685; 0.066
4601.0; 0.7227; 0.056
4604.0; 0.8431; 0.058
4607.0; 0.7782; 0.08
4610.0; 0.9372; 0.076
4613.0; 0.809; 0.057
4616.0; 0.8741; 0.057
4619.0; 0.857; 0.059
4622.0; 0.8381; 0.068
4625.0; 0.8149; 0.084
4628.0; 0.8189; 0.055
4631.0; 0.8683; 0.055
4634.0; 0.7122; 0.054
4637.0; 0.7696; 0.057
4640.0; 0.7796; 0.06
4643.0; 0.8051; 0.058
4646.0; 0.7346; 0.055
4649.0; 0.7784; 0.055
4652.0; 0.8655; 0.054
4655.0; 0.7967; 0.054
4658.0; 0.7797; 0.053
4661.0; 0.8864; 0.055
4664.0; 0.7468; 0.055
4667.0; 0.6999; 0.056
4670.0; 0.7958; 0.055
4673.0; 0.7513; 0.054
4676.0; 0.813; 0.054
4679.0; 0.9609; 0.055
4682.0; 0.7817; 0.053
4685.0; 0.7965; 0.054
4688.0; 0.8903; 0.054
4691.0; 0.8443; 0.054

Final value 3.8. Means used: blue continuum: 0.829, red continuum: 0.858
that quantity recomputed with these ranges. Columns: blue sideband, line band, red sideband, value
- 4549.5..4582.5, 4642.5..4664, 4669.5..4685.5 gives 0.5 A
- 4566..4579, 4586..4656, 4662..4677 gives -0.5 A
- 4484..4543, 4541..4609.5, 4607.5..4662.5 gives -1.4 A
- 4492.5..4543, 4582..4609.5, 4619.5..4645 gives -0.6 A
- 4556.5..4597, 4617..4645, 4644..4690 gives 0.4 A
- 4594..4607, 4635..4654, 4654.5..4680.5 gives 0.4 A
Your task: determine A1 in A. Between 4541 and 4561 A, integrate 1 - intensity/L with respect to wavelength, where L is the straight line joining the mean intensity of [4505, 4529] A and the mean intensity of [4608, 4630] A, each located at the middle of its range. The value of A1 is 0.5 A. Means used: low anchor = 0.792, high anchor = 0.849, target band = 0.79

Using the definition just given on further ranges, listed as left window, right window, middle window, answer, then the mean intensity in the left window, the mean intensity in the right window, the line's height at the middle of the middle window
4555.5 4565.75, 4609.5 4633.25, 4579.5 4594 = 0.4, 0.849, 0.844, 0.847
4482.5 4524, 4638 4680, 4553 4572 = -1.1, 0.807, 0.797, 0.803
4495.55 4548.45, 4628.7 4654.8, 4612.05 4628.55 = -1.0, 0.788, 0.79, 0.79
